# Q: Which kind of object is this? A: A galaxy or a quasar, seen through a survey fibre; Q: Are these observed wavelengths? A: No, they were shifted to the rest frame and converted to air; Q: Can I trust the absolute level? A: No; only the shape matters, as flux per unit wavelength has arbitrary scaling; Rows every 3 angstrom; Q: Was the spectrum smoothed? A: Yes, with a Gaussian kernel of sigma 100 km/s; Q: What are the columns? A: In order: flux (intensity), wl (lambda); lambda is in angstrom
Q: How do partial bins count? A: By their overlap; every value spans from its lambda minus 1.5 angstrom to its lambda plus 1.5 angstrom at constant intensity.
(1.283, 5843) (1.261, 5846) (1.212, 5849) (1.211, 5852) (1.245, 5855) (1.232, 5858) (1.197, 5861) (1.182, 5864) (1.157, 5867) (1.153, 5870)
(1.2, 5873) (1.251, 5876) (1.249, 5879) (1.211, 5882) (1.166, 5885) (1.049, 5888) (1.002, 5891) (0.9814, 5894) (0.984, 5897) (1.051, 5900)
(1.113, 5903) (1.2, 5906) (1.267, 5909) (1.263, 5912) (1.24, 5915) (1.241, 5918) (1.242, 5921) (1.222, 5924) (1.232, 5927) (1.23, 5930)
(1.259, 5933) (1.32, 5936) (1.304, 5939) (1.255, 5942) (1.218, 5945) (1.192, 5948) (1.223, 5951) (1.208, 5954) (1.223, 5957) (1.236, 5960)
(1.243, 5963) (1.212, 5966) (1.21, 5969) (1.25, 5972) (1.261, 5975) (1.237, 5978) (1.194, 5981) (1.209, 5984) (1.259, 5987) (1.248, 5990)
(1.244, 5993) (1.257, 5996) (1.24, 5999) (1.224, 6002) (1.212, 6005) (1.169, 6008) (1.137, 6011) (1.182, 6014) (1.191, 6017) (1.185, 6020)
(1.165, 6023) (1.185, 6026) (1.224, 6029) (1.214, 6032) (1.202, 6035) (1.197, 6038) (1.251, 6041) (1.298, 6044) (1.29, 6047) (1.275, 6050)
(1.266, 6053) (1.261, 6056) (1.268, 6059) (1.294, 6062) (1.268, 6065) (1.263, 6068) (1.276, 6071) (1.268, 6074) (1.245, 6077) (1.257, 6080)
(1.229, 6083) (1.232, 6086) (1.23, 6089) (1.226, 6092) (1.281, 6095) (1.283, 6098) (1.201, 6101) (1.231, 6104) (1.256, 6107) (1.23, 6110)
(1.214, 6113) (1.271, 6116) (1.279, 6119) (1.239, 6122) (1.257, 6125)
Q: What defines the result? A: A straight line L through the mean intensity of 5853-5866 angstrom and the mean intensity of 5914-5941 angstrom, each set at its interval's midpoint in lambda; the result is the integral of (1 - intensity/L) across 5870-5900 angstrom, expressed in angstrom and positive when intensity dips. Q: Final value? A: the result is 2.6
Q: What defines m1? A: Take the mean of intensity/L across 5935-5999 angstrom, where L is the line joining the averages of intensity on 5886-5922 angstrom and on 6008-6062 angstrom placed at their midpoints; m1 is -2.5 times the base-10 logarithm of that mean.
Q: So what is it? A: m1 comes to -0.05 mag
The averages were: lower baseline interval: 1.14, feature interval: 1.24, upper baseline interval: 1.22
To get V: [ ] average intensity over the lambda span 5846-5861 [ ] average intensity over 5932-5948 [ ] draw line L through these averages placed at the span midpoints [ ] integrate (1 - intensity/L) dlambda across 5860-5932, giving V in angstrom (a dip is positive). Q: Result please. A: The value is 4.3 angstrom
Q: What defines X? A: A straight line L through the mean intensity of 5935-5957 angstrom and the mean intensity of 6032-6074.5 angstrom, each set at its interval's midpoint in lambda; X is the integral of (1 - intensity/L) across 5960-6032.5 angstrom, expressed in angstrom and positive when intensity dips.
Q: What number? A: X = 2.1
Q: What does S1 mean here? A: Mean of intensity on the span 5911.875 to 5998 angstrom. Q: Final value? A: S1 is 1.24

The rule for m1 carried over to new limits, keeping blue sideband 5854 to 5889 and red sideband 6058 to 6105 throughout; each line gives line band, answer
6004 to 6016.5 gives 0.05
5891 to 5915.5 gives 0.07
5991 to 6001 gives -0.02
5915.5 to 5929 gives -0.02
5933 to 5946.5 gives -0.05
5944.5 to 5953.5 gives 0.00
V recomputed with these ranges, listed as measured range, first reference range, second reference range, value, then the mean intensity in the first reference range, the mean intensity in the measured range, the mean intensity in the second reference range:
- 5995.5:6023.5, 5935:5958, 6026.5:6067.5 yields 1.20 angstrom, 1.24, 1.2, 1.25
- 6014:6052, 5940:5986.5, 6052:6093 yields 0.71 angstrom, 1.23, 1.22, 1.26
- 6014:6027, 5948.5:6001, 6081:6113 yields 0.56 angstrom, 1.23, 1.18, 1.24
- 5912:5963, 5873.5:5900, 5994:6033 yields -4.21 angstrom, 1.11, 1.24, 1.2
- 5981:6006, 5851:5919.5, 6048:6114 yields -0.41 angstrom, 1.17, 1.23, 1.25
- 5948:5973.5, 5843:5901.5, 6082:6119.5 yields -0.67 angstrom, 1.16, 1.22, 1.24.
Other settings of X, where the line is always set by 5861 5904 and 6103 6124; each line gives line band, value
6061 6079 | -0.6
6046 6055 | -0.5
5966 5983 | -0.8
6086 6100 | -0.2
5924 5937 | -1.1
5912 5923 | -0.9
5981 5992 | -0.5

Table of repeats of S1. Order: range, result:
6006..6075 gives 1.23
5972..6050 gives 1.22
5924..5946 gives 1.26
